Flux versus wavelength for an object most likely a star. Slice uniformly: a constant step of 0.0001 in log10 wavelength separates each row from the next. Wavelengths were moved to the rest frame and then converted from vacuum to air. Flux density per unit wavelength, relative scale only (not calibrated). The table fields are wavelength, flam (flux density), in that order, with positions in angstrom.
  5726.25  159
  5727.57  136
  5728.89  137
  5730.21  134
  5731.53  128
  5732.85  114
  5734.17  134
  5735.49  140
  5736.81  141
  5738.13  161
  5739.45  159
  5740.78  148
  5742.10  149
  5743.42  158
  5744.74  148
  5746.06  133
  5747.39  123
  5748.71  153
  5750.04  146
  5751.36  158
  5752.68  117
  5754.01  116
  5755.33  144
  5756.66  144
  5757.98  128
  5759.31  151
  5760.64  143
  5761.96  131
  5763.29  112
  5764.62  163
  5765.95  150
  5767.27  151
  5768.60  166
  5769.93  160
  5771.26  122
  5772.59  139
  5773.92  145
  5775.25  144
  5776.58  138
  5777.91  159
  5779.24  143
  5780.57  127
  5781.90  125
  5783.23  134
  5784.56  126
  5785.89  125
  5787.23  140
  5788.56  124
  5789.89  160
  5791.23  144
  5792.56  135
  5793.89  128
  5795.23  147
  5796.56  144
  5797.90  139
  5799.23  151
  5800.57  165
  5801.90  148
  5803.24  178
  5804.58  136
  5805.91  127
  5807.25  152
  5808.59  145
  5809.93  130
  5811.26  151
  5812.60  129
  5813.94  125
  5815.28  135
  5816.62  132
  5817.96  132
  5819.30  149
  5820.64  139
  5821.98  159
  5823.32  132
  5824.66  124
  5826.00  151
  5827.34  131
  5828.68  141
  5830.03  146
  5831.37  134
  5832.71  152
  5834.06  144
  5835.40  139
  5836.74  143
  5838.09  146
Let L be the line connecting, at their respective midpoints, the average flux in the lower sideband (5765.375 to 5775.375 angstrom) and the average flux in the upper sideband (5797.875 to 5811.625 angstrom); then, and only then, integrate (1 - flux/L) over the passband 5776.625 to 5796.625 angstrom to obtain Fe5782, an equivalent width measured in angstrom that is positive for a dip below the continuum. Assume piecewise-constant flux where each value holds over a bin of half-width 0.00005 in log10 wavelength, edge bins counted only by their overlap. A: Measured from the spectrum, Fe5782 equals 1.4 angstrom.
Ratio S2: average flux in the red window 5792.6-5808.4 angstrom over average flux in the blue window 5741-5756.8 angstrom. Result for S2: 1.0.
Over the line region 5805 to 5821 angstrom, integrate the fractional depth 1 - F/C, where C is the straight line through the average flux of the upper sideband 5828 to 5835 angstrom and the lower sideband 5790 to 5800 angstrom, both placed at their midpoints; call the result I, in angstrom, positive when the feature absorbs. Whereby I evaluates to 0.6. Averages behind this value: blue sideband 142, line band 137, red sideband 143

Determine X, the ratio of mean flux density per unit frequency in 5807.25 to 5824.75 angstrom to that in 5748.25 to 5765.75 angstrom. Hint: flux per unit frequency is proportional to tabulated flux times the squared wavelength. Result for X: 1.01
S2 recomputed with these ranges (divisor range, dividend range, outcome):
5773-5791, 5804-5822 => 1.00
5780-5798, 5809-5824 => 1.02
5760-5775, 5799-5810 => 1.03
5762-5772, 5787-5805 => 1.00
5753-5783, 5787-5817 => 1.01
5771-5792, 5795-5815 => 1.05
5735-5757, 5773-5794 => 0.96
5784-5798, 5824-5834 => 1.02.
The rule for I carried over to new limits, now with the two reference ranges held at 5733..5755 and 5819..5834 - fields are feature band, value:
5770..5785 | 0.4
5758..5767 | 0.1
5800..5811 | -0.5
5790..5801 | -0.2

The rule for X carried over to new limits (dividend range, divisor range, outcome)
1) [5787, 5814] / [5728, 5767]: 1.04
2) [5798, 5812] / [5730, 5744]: 1.06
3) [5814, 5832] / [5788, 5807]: 0.96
